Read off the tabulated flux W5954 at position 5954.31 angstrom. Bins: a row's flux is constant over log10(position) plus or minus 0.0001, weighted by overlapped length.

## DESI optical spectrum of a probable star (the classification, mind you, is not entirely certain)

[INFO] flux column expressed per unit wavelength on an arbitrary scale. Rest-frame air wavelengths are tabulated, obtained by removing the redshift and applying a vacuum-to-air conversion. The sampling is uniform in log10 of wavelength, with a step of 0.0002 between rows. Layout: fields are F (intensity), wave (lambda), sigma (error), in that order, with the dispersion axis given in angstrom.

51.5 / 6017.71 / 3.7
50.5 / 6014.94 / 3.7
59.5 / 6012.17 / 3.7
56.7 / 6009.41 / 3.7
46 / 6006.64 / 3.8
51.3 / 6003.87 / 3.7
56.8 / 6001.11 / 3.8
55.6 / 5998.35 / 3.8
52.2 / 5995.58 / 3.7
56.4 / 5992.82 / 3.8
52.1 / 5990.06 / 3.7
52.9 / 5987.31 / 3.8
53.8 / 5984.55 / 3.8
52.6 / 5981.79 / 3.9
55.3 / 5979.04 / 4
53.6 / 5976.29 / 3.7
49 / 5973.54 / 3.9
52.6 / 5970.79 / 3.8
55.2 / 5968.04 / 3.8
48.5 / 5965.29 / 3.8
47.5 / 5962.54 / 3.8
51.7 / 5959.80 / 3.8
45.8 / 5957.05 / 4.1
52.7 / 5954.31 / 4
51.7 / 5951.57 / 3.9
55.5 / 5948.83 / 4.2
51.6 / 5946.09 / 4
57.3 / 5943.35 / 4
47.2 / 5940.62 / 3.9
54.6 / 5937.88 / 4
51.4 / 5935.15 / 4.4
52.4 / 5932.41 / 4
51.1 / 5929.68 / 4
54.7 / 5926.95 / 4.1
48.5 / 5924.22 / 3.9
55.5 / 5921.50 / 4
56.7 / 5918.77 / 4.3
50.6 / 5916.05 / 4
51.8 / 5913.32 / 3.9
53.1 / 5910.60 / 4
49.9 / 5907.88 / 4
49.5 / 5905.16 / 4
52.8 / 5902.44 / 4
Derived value 52.7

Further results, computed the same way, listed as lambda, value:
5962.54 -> 47.5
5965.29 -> 48.5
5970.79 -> 52.6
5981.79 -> 52.6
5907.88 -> 49.9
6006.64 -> 46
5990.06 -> 52.1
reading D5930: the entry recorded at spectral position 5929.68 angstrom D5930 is 51.1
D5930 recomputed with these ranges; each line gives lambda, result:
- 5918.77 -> 56.7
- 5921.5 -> 55.5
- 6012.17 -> 59.5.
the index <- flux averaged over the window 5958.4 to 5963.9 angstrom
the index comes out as 49.6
